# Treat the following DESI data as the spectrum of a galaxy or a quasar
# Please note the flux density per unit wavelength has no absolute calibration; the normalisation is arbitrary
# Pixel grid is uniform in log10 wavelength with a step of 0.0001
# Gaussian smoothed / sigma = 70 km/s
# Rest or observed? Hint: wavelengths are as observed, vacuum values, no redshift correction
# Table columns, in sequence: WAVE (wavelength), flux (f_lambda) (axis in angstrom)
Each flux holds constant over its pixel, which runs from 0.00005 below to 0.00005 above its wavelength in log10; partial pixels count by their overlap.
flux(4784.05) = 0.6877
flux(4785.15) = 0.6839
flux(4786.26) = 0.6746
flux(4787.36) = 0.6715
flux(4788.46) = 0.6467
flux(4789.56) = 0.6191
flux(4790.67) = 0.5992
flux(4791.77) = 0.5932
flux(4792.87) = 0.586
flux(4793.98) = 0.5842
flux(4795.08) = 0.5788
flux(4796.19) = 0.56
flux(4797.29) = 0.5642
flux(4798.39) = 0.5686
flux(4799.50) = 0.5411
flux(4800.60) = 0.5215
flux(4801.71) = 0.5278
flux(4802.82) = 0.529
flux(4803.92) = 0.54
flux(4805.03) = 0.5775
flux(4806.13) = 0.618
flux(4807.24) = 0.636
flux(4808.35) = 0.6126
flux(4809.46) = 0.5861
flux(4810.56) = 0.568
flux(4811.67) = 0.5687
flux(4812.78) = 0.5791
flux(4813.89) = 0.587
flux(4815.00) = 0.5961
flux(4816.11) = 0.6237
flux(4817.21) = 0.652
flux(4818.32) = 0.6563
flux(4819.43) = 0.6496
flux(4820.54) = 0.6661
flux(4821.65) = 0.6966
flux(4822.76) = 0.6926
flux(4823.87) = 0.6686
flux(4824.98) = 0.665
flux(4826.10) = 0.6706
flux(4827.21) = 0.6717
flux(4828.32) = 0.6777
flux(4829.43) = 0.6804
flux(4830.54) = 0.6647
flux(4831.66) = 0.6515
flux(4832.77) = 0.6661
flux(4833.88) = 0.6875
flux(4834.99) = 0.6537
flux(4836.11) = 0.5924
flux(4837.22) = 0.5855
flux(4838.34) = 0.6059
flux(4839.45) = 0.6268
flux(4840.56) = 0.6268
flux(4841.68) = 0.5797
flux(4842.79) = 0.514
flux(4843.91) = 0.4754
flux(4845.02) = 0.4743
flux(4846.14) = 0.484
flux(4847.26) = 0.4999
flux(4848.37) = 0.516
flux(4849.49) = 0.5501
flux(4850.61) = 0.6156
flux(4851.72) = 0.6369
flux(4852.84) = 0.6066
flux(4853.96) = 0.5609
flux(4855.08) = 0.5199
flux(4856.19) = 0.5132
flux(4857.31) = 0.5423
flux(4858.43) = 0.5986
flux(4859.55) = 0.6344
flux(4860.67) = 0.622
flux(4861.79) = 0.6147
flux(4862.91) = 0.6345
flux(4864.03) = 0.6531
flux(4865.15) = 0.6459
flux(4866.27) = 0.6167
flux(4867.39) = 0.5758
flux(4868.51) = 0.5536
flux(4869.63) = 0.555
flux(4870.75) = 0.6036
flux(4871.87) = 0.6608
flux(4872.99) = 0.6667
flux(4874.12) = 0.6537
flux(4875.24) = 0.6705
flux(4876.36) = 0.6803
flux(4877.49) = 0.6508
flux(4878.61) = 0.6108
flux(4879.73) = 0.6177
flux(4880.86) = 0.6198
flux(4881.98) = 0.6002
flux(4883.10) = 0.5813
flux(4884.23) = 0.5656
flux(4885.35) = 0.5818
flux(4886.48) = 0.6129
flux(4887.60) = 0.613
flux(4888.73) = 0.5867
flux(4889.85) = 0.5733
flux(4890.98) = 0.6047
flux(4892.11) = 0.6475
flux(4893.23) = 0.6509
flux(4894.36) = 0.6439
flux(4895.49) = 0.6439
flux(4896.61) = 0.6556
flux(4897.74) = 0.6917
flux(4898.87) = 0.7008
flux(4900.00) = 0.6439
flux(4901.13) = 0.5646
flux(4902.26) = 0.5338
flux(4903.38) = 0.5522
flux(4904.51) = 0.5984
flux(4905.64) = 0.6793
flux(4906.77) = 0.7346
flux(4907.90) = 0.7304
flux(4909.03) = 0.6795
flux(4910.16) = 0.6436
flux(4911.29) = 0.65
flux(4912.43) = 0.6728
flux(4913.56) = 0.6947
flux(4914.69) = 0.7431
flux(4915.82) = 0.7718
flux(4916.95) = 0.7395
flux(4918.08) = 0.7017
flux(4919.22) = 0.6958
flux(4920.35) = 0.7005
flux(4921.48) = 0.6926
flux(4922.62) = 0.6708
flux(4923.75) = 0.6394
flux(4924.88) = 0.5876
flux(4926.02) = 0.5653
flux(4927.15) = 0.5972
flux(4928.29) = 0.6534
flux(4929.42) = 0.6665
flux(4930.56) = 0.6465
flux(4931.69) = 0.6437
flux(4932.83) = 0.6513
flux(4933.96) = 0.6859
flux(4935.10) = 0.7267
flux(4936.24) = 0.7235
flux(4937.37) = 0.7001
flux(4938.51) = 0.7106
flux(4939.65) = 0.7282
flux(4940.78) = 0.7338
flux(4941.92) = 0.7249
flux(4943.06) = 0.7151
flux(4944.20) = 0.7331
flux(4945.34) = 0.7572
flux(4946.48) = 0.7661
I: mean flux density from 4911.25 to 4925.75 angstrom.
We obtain 0.688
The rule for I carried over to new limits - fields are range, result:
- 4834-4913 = 0.608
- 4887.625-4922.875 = 0.66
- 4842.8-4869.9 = 0.57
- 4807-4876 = 0.61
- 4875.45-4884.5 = 0.619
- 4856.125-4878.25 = 0.619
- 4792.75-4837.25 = 0.615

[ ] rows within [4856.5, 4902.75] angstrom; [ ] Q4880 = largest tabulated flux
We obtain 0.7008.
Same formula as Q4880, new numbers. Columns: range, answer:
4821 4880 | 0.6966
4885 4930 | 0.7718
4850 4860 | 0.6369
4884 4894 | 0.6509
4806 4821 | 0.6661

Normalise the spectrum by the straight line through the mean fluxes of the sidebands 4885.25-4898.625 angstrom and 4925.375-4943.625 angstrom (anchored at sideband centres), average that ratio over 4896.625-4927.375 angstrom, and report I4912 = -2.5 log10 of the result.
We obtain -0.02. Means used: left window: 0.629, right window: 0.679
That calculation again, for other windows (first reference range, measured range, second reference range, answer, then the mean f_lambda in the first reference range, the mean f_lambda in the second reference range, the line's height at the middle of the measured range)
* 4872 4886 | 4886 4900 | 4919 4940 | 0.00 mag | 0.626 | 0.667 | 0.637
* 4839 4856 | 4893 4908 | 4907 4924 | 0.04 mag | 0.551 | 0.697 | 0.665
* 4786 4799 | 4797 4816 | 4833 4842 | 0.07 mag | 0.602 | 0.623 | 0.608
